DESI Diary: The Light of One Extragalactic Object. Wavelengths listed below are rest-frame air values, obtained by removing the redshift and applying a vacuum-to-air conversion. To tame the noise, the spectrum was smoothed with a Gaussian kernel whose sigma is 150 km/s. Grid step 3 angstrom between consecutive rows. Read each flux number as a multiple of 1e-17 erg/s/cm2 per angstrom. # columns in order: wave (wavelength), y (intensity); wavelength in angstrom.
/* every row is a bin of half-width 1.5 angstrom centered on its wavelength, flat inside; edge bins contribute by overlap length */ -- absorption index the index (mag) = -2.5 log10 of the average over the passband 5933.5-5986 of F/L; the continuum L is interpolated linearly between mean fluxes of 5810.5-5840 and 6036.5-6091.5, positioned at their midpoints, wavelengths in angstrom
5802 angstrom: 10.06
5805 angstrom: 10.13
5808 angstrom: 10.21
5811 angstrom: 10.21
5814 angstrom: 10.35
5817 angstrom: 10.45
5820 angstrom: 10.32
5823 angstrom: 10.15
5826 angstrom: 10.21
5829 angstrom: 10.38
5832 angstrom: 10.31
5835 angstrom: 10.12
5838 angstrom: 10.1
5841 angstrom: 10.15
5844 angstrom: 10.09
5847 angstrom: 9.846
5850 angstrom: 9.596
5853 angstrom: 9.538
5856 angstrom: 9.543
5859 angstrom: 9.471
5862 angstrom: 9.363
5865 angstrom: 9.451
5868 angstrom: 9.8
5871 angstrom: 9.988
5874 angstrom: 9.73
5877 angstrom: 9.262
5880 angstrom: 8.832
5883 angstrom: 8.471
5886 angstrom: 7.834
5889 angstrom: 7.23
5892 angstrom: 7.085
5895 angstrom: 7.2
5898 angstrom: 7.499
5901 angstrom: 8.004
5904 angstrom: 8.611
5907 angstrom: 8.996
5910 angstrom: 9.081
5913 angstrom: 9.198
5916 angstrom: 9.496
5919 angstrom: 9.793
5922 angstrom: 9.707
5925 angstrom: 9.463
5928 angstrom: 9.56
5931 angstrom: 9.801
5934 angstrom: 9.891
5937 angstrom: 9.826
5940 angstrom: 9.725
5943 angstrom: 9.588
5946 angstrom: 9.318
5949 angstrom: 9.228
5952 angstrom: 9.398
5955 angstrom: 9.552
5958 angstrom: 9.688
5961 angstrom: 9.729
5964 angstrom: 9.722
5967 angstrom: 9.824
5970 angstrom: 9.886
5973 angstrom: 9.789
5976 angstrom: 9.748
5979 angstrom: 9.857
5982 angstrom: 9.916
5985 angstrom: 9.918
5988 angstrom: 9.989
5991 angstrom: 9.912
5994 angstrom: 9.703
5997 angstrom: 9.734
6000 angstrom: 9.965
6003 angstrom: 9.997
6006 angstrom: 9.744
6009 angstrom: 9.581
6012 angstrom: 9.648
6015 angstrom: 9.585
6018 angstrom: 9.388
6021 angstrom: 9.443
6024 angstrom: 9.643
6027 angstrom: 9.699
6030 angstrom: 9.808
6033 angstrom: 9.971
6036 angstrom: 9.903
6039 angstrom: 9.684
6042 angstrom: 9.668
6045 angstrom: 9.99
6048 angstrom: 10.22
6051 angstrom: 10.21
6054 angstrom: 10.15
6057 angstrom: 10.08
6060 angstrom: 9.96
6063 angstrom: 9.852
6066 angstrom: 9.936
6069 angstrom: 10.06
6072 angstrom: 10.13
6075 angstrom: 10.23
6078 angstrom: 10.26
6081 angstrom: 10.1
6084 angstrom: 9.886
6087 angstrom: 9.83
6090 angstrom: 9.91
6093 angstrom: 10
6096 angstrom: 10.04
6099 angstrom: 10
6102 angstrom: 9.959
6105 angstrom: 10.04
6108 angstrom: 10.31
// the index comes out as 0.05 mag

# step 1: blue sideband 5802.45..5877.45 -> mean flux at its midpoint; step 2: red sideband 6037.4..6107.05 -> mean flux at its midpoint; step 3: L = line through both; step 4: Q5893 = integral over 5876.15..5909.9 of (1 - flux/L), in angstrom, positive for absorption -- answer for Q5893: 6.3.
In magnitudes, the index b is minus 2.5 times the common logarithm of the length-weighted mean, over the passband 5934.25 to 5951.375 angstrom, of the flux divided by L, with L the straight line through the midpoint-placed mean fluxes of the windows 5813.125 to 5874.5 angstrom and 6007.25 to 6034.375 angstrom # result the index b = 0.02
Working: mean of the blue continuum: 9.95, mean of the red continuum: 9.64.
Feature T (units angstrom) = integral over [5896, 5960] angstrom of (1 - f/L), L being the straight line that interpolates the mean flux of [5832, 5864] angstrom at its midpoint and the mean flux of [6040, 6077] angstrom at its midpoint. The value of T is 3.88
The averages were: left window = 9.8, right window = 10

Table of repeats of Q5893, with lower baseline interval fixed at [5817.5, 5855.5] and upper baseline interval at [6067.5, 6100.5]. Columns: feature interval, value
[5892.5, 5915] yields 3.8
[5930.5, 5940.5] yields 0.2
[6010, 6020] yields 0.5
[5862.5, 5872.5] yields 0.4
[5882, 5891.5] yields 2.2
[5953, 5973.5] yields 0.7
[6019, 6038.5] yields 0.6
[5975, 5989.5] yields 0.2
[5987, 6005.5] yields 0.3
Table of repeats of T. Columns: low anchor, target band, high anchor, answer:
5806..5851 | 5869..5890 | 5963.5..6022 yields 2.6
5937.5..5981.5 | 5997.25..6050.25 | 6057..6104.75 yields 0.4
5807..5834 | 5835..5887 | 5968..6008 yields 3.4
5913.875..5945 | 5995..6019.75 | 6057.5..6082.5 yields 0.5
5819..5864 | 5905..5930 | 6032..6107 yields 1.4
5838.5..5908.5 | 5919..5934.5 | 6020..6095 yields -0.7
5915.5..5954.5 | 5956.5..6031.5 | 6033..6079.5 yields 0.4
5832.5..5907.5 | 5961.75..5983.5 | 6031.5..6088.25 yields -0.6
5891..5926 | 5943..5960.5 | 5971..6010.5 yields -0.3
